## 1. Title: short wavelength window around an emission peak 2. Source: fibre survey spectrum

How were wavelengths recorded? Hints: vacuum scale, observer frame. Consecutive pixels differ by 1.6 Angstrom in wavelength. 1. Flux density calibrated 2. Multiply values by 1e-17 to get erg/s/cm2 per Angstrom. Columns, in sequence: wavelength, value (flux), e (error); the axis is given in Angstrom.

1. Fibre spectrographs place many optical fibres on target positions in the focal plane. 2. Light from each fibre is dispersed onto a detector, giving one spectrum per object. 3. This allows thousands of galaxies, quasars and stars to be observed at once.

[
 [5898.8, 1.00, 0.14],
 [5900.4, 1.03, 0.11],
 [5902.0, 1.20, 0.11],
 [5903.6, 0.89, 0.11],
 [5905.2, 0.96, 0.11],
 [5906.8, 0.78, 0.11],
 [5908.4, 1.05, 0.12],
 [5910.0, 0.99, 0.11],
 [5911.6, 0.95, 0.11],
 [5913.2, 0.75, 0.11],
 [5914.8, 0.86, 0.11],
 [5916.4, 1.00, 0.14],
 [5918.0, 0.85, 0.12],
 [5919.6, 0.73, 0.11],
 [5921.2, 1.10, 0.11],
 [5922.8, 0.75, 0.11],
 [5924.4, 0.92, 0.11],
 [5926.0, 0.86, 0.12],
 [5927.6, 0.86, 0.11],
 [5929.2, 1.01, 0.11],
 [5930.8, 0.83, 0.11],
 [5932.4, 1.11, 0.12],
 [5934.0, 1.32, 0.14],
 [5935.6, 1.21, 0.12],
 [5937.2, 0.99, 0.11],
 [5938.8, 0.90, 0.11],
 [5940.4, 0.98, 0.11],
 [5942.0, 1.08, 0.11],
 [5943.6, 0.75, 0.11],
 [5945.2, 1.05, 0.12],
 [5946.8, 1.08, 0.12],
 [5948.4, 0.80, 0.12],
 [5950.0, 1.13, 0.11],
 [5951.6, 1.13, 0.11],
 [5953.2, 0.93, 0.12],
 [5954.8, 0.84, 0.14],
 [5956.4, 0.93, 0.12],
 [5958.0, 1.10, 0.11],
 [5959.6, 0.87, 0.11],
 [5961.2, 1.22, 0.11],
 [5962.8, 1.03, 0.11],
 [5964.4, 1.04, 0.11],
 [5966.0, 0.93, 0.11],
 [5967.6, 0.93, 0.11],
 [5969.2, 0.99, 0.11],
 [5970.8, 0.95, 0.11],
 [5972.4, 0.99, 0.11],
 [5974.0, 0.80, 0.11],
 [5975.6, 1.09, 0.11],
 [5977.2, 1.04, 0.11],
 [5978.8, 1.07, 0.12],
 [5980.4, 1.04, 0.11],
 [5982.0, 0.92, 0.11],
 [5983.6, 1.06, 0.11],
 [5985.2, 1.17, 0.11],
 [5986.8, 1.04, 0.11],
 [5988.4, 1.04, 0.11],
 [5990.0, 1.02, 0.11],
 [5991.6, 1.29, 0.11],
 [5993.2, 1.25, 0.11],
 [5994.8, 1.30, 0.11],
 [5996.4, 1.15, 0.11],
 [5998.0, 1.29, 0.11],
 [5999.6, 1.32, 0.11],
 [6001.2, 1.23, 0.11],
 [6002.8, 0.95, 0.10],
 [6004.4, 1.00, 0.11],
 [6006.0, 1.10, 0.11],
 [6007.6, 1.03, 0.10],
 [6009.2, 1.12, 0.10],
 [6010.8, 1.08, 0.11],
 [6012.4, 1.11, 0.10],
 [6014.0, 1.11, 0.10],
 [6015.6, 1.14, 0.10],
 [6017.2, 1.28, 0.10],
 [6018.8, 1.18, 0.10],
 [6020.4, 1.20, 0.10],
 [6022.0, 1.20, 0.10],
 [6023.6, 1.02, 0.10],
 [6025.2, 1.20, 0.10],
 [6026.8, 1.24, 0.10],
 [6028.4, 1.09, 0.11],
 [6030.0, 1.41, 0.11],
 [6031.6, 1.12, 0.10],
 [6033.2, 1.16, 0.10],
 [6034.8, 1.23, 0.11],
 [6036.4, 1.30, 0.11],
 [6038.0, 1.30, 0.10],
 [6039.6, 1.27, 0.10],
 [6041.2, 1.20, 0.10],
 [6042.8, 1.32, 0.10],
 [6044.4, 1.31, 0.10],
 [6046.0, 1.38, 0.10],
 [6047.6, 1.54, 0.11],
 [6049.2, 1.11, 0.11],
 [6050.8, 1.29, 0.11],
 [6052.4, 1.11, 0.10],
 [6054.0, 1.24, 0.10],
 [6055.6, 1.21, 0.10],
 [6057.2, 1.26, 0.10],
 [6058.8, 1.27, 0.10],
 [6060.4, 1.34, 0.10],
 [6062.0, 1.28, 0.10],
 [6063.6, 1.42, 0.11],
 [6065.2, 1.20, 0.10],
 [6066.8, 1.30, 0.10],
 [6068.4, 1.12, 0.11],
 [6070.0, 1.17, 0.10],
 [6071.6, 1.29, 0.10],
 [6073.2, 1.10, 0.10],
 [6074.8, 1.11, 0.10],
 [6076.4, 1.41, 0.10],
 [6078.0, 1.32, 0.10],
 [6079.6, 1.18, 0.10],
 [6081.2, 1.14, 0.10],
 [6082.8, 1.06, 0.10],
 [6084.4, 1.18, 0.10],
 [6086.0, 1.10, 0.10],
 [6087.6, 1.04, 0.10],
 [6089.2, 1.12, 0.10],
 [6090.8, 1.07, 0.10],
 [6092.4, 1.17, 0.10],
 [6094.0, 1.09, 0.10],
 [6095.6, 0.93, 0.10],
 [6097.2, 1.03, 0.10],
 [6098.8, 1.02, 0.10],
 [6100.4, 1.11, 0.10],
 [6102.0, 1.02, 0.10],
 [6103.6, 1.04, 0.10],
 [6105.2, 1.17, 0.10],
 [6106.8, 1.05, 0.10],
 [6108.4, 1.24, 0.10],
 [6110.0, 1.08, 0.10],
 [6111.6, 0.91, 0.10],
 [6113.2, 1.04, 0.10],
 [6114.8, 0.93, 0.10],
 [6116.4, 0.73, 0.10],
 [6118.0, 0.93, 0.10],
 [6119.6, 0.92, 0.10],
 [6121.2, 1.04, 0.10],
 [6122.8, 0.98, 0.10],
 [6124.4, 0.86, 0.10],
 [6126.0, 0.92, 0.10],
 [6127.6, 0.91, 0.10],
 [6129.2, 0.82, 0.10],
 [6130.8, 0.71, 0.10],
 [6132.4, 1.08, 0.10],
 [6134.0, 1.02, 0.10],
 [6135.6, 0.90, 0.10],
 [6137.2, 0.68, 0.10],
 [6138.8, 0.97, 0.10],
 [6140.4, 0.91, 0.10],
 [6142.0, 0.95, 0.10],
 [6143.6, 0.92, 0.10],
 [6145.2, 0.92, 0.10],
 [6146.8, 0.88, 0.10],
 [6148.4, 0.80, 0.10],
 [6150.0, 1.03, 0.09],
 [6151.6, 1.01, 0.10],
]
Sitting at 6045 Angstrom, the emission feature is C III] 1909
